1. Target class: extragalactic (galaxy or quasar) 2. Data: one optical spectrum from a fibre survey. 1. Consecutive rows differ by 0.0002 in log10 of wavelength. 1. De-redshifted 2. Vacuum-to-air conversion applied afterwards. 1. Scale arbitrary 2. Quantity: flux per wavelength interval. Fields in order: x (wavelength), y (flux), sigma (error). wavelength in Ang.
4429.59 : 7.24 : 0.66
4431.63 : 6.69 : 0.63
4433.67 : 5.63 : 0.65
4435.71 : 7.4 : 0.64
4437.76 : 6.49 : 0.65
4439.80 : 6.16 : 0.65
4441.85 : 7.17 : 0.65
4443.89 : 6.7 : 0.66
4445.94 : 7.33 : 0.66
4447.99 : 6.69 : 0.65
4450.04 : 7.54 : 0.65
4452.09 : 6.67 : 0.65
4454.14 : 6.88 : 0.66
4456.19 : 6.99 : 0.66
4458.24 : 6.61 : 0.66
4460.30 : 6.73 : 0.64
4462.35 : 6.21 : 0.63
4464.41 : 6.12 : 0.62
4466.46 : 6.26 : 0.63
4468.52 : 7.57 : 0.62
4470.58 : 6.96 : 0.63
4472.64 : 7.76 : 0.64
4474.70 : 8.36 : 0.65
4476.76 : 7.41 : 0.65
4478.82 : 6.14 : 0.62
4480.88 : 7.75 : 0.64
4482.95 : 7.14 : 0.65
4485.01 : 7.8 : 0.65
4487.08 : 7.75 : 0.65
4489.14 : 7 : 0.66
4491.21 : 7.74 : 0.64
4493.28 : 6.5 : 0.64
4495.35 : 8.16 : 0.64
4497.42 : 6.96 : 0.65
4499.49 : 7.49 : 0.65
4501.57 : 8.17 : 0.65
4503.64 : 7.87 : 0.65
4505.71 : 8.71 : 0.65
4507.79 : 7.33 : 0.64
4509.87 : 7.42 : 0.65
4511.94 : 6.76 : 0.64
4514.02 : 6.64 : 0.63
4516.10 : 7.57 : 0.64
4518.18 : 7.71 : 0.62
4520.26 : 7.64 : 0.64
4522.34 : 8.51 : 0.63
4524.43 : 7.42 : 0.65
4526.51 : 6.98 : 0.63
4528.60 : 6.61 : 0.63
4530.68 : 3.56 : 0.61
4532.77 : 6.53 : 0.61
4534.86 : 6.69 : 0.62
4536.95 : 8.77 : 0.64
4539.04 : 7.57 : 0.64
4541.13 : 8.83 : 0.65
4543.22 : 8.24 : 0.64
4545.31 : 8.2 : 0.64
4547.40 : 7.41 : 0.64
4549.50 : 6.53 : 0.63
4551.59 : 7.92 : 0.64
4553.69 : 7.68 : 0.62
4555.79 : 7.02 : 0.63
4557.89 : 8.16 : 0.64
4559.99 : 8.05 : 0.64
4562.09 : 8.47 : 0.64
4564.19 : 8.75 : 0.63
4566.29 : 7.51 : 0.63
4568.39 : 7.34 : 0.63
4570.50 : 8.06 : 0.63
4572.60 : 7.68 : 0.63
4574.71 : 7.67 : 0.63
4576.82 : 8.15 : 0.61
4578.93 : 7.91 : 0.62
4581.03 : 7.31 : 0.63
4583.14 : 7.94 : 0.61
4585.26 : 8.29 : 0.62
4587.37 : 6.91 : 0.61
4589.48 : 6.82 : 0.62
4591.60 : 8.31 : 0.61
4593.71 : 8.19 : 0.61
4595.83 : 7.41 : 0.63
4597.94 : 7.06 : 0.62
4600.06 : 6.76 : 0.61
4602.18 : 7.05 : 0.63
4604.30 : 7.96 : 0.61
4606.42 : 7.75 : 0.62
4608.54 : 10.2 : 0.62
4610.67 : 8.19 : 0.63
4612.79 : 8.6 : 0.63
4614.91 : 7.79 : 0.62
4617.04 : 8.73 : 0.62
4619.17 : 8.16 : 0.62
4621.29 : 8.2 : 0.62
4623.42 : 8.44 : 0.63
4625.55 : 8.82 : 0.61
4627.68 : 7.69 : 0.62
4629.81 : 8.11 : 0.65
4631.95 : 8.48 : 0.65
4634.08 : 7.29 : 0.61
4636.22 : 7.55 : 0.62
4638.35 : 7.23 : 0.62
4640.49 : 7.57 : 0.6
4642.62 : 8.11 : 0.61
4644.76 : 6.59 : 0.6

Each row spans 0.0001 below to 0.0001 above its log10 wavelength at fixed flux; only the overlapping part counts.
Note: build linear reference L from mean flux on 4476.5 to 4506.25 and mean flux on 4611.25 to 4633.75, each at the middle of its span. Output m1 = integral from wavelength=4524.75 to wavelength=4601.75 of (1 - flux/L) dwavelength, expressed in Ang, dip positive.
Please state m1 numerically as 3.8 Ang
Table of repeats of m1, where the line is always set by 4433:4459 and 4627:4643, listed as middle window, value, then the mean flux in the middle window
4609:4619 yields -1.0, 8.42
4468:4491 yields -1.5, 7.43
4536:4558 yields -1.6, 7.83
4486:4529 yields -2.3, 7.49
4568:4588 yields -0.8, 7.75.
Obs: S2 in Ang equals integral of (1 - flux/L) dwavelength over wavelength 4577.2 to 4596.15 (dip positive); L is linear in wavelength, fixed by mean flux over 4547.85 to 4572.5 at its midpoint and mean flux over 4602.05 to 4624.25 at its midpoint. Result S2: 0.8 Ang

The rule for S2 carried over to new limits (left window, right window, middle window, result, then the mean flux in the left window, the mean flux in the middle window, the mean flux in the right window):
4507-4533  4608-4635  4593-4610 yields 0.6 Ang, 6.99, 7.8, 8.33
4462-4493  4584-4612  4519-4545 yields 0.5 Ang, 7.2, 7.31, 7.77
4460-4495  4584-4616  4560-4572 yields -0.6 Ang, 7.16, 8.02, 7.82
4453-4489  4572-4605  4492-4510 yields -1.1 Ang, 7.08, 7.63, 7.58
